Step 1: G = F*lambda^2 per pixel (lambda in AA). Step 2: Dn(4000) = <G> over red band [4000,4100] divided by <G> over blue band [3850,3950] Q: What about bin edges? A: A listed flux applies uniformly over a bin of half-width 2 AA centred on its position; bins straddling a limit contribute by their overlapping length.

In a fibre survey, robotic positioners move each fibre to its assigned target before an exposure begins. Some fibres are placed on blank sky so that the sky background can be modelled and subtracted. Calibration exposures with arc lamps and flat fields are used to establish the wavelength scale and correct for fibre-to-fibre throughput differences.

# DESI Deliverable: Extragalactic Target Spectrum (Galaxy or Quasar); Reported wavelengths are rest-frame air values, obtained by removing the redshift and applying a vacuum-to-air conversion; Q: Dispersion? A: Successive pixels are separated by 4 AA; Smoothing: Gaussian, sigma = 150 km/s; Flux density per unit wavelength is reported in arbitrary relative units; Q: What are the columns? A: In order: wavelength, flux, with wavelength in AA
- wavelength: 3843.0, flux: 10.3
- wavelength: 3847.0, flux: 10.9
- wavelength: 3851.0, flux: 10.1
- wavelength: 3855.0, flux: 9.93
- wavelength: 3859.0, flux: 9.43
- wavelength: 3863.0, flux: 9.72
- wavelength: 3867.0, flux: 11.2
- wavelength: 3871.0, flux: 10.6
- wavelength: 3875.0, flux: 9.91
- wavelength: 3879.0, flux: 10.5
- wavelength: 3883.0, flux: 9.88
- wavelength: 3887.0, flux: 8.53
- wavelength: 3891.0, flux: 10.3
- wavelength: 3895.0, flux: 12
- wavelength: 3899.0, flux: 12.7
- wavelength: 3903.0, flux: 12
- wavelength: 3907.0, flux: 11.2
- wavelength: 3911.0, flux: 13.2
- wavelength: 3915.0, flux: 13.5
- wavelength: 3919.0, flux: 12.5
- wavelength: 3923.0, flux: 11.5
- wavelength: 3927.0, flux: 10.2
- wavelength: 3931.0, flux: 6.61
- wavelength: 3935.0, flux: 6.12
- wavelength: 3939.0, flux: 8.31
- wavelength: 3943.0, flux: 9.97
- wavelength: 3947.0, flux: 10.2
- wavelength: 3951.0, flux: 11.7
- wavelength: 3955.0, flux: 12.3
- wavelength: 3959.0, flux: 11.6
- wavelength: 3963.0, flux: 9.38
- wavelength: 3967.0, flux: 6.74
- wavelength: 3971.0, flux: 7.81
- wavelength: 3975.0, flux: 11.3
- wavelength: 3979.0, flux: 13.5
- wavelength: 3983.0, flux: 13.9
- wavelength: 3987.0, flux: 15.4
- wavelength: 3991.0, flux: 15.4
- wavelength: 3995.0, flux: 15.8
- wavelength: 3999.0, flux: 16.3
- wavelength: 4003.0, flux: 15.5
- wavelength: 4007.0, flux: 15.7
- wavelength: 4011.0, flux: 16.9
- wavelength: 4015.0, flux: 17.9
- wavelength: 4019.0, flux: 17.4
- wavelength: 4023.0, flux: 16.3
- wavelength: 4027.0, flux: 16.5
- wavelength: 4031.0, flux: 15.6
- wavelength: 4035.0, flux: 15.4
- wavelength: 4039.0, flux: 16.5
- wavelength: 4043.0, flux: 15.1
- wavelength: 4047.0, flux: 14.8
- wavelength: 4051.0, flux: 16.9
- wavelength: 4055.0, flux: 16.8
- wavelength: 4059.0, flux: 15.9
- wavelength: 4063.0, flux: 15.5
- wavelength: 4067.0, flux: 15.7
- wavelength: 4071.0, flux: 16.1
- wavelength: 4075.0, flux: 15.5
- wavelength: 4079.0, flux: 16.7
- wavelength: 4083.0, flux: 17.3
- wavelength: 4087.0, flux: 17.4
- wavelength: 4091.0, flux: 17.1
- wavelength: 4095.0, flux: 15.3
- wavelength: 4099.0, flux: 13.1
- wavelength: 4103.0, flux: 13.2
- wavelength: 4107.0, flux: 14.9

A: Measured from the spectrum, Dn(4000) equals 1.67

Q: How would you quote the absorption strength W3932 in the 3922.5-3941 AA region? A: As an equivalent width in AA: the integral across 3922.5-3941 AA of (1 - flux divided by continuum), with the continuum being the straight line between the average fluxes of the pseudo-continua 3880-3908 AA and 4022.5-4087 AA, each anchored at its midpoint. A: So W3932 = 5.8 AA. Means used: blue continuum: 10.9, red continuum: 16.1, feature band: 8.31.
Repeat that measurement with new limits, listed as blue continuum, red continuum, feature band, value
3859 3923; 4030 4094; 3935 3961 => 5.1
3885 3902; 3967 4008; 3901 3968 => 8.8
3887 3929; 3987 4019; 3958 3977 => 6.9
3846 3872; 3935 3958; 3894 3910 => -2.9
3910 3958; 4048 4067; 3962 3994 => 1.8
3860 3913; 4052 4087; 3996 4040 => -4.8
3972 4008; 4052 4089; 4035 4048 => 0.1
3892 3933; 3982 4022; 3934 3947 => 4.4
